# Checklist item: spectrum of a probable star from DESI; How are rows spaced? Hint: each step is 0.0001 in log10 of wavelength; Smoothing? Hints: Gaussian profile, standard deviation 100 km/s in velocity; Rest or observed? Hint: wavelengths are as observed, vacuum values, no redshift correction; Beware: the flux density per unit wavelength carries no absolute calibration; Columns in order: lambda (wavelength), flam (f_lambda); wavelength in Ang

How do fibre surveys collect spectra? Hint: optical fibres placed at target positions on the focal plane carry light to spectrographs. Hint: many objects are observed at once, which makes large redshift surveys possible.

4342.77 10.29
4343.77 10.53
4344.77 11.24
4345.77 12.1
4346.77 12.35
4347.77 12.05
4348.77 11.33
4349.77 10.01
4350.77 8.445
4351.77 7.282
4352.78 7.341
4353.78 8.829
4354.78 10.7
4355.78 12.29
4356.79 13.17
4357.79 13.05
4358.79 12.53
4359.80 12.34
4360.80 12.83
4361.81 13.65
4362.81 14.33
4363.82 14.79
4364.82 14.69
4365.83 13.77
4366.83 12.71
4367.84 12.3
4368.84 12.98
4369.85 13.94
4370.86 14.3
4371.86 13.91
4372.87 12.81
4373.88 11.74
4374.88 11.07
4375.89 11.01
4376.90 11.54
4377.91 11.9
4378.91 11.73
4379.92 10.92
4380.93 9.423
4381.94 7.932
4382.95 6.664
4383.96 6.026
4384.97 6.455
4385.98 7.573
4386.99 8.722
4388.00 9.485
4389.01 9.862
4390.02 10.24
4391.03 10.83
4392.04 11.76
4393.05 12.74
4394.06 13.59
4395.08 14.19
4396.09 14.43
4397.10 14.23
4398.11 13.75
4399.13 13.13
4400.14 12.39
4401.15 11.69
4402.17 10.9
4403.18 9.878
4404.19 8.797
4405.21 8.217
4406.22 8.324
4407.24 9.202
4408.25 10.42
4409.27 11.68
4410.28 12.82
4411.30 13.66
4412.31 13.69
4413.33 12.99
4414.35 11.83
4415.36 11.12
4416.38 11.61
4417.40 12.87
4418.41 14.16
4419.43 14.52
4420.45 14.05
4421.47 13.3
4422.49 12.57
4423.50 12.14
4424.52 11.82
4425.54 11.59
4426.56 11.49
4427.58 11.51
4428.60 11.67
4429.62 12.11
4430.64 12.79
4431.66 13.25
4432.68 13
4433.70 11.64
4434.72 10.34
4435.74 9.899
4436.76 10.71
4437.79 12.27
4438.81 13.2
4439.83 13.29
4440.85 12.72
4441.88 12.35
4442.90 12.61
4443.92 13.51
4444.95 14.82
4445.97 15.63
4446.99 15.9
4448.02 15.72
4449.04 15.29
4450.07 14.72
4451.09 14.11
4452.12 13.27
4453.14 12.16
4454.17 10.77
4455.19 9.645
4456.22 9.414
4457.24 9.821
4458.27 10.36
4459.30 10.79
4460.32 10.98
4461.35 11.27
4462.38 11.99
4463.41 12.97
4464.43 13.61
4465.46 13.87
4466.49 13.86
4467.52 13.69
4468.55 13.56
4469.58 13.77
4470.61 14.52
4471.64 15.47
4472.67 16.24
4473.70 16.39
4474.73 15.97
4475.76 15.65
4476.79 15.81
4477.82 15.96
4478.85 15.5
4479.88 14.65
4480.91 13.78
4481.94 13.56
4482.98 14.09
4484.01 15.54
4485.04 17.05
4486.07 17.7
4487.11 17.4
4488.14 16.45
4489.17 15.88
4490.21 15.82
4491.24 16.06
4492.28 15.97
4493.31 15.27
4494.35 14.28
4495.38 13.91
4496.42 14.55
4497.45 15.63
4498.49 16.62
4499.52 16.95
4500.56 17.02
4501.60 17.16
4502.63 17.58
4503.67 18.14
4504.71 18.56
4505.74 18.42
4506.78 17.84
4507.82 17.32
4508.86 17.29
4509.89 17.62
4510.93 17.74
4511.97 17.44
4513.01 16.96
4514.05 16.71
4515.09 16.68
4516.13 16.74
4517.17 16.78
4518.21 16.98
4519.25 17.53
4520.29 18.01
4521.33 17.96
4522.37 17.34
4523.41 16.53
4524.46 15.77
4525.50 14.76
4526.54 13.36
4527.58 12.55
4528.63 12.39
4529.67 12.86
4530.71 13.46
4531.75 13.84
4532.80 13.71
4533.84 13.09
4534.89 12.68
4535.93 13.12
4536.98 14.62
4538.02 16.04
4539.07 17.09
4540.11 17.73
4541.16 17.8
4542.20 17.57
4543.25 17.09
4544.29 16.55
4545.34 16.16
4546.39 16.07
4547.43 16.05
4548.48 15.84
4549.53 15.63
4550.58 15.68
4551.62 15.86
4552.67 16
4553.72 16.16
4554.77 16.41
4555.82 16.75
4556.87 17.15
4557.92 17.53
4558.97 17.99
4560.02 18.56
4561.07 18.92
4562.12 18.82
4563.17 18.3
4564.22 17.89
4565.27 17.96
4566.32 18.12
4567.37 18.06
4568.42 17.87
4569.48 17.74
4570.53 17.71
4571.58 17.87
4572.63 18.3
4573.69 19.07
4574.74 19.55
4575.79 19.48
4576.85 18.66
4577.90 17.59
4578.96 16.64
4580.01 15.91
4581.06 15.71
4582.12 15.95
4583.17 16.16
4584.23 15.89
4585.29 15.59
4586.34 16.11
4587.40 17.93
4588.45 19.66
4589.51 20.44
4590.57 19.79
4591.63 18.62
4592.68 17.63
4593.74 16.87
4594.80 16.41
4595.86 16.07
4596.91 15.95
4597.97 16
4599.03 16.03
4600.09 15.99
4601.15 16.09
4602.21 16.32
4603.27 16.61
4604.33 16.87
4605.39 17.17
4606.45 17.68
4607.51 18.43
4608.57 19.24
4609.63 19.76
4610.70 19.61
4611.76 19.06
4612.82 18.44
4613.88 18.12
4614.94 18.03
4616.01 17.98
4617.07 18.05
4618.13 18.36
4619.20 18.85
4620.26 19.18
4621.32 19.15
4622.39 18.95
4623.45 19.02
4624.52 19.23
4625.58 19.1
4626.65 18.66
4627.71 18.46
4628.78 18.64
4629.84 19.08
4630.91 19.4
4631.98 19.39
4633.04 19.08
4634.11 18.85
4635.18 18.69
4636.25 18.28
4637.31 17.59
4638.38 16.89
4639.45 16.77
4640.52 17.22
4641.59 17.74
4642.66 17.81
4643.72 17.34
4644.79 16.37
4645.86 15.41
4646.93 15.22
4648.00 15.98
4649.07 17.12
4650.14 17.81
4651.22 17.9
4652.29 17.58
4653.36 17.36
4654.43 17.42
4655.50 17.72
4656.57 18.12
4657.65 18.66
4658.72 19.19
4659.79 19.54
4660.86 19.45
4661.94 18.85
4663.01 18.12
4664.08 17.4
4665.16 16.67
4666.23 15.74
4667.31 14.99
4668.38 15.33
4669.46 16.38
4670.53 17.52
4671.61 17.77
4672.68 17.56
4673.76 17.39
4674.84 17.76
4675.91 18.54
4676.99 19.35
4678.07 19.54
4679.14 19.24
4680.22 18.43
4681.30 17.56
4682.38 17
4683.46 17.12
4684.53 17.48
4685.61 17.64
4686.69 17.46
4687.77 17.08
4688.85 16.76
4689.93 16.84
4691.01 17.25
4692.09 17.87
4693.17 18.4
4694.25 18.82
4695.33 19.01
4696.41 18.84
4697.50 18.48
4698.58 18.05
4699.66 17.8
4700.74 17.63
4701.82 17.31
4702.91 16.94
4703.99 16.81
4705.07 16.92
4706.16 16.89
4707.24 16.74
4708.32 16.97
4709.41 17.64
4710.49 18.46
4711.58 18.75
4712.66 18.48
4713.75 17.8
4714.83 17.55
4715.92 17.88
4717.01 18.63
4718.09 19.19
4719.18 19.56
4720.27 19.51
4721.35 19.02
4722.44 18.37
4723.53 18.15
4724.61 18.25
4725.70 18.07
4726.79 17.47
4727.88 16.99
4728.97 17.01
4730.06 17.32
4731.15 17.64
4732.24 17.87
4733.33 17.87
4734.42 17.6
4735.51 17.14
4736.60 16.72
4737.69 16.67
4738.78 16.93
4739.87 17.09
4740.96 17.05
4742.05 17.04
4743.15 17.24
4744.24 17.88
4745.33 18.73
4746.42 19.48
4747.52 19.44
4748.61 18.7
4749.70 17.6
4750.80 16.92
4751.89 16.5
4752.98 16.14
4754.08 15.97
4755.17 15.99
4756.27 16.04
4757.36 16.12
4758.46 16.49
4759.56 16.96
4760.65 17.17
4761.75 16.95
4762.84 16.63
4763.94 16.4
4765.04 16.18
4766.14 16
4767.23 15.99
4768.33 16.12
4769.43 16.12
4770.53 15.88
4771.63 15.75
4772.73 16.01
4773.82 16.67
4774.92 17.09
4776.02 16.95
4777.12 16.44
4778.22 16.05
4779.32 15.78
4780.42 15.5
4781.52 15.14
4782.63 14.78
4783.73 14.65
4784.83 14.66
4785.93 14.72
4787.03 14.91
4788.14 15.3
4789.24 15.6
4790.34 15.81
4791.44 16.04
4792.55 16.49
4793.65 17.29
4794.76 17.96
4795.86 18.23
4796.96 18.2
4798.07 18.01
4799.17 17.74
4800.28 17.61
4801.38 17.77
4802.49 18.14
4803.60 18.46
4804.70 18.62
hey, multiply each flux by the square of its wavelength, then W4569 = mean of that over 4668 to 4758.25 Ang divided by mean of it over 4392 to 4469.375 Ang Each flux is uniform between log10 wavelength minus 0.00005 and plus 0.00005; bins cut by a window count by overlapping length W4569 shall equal 1.61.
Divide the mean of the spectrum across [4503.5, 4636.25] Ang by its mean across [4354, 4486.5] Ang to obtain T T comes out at 1.4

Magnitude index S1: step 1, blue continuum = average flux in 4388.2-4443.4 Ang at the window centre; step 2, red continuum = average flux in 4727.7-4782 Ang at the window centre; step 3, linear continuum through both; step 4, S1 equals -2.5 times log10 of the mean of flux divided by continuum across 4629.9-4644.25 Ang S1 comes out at -0.19 mag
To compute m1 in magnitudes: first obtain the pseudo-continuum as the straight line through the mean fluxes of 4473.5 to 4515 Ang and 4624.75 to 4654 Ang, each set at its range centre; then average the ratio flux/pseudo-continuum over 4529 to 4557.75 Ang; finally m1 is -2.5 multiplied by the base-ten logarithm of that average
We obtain 0.08 mag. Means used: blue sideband 16.3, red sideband 17.8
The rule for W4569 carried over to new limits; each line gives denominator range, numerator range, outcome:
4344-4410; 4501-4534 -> 1.53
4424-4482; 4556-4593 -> 1.44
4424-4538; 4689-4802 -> 1.33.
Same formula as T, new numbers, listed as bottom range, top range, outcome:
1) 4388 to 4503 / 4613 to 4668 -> 1.35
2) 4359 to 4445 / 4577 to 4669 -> 1.49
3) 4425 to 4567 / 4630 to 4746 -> 1.18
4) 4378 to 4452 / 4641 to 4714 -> 1.48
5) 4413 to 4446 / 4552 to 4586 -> 1.40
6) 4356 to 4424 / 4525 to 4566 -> 1.35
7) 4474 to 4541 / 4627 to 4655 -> 1.11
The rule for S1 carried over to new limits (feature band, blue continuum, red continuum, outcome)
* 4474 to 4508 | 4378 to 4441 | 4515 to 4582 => -0.12 mag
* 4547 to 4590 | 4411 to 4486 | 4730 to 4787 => -0.19 mag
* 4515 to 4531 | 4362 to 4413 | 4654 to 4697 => -0.08 mag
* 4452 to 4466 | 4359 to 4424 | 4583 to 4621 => 0.19 mag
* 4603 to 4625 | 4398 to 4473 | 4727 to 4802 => -0.24 mag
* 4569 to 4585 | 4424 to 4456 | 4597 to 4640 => -0.04 mag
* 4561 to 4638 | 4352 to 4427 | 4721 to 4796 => -0.23 mag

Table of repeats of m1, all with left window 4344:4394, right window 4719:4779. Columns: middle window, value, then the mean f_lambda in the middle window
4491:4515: -0.25 mag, 16.7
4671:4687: -0.12 mag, 18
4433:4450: -0.07 mag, 13.2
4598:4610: -0.16 mag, 17.2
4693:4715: -0.09 mag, 17.8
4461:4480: -0.13 mag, 14.5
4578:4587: -0.11 mag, 16.1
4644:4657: -0.09 mag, 17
